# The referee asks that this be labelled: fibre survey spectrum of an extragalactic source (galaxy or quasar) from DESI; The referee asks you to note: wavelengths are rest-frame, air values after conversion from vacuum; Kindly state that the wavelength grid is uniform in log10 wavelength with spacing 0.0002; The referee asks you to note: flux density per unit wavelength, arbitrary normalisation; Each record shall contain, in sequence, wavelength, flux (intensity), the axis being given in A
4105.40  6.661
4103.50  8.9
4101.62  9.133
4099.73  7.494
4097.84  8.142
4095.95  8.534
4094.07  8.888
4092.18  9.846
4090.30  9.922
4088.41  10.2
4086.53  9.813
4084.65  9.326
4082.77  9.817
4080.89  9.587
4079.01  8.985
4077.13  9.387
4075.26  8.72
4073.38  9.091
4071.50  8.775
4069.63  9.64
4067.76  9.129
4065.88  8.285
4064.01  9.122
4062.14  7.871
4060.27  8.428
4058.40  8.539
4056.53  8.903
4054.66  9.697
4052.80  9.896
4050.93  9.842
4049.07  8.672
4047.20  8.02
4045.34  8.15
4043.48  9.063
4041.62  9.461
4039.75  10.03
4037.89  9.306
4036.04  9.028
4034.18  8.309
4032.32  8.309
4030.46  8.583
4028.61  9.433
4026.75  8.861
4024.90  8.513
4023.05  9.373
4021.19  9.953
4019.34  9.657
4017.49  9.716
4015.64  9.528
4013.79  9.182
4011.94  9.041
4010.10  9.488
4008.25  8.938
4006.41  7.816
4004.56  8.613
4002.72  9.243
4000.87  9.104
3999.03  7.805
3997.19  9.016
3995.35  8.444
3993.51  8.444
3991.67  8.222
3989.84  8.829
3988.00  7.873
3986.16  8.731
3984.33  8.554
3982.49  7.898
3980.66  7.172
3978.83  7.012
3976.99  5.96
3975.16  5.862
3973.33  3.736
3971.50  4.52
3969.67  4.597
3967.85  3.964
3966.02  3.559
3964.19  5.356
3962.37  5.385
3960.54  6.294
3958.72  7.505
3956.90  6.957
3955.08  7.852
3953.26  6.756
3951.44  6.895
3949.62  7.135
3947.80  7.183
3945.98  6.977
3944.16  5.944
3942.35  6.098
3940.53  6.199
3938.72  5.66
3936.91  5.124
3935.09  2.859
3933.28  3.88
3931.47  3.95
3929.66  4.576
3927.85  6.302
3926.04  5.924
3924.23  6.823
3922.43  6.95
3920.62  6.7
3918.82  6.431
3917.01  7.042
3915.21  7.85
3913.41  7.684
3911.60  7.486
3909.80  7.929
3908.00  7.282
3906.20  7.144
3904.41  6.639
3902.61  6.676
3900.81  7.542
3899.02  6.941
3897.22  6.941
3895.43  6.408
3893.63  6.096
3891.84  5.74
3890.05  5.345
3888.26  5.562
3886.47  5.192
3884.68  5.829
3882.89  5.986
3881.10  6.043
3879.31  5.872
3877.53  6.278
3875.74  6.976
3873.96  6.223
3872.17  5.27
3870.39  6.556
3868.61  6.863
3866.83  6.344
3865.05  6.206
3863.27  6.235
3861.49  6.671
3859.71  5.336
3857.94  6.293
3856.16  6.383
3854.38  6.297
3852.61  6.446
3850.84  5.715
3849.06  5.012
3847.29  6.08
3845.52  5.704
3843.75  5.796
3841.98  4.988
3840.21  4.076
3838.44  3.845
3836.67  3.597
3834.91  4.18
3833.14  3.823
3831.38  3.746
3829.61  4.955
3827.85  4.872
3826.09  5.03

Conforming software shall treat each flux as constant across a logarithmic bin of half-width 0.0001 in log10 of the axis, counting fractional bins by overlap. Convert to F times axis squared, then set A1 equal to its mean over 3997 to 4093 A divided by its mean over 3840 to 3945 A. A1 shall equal 1.61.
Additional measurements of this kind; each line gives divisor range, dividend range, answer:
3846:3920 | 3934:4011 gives 1.13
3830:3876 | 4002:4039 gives 1.78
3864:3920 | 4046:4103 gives 1.52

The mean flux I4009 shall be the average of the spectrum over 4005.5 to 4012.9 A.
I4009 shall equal 8.83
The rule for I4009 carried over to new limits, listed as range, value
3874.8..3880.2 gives 6.38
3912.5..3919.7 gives 7.25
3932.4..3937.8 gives 3.95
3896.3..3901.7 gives 7.14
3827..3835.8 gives 4.31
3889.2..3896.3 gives 5.9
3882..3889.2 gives 5.64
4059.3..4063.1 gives 8.16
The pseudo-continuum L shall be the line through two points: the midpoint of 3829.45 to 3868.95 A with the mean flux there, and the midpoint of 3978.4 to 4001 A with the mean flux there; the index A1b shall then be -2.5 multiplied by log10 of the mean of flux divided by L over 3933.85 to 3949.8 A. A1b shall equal 0.25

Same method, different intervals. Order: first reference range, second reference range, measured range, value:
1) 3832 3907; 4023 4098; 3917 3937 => 0.23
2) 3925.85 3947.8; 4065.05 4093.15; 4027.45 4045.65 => -0.10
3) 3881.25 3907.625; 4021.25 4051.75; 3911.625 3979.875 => 0.21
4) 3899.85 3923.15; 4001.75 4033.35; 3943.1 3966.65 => 0.22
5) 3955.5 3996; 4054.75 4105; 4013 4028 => -0.22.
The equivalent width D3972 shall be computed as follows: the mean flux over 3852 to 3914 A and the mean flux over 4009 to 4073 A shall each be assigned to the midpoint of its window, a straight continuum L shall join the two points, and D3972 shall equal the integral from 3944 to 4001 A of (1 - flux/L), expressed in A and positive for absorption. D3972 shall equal 7.8 A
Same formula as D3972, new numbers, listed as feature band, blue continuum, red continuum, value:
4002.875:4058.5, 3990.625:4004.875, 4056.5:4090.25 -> -1.5 A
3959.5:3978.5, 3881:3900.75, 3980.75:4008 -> 6.9 A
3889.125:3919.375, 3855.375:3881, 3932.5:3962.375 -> -3.3 A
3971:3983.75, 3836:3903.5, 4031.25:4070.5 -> 2.6 A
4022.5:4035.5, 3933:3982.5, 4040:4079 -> -1.2 A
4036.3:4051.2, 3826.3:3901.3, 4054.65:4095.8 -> -0.7 A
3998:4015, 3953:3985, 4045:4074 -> -3.8 A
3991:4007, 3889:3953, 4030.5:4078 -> -1.4 A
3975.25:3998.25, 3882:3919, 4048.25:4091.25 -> 0.1 A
